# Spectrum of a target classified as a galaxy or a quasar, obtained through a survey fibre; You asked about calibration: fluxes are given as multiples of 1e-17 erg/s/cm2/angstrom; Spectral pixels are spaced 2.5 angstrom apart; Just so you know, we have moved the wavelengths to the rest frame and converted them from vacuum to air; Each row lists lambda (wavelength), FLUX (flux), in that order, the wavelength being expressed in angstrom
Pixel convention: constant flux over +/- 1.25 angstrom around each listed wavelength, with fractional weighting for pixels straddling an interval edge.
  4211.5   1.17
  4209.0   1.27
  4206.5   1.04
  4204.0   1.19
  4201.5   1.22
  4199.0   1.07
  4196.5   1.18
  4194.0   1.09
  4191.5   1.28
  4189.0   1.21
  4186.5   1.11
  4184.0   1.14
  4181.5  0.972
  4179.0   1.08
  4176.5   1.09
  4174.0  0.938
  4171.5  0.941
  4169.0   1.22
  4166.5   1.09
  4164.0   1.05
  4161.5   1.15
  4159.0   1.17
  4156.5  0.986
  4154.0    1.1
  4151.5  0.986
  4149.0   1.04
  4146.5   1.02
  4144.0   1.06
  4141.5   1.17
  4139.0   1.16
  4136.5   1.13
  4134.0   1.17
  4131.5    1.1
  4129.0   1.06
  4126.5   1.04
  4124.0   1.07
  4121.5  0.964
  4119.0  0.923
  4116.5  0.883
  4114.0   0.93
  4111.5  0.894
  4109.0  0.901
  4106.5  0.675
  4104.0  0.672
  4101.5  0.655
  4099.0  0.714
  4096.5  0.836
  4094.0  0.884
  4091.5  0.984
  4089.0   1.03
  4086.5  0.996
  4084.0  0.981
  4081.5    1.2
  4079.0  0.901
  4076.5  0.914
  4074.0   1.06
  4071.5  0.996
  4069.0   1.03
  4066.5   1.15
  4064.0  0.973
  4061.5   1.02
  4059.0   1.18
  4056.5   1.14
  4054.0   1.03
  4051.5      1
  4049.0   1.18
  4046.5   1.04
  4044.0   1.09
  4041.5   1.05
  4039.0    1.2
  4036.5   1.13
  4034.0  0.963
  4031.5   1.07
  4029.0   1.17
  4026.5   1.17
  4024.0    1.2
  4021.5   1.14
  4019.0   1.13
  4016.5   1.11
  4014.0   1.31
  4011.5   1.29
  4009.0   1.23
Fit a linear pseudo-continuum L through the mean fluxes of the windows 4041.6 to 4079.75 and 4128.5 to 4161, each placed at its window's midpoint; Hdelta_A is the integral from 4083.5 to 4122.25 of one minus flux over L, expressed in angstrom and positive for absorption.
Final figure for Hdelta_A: 7.35 angstrom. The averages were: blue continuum 1.05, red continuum 1.09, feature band 0.867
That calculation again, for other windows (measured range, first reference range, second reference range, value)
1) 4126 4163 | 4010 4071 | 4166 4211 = 0.9 angstrom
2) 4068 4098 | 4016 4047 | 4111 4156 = 2.7 angstrom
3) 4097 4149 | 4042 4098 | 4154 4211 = 5.3 angstrom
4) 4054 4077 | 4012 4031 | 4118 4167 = 1.7 angstrom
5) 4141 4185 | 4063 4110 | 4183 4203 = 1.2 angstrom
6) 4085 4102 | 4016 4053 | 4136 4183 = 3.3 angstrom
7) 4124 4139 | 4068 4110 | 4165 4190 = -1.7 angstrom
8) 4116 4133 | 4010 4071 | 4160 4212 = 1.6 angstrom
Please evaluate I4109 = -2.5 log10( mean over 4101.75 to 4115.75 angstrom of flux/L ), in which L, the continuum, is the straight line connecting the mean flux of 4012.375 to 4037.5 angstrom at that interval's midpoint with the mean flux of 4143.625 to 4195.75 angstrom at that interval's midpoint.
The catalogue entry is 0.35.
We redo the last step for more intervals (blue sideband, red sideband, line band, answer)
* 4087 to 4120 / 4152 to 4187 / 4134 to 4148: -0.144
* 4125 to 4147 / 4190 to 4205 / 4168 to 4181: 0.100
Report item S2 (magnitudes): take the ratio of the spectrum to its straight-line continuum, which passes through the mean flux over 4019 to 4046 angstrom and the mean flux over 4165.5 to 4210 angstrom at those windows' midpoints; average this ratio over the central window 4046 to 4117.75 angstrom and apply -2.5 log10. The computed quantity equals 0.17 mag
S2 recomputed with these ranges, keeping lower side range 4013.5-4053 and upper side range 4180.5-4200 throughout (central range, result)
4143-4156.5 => 0.09 mag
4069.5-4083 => 0.11 mag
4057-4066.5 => 0.04 mag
